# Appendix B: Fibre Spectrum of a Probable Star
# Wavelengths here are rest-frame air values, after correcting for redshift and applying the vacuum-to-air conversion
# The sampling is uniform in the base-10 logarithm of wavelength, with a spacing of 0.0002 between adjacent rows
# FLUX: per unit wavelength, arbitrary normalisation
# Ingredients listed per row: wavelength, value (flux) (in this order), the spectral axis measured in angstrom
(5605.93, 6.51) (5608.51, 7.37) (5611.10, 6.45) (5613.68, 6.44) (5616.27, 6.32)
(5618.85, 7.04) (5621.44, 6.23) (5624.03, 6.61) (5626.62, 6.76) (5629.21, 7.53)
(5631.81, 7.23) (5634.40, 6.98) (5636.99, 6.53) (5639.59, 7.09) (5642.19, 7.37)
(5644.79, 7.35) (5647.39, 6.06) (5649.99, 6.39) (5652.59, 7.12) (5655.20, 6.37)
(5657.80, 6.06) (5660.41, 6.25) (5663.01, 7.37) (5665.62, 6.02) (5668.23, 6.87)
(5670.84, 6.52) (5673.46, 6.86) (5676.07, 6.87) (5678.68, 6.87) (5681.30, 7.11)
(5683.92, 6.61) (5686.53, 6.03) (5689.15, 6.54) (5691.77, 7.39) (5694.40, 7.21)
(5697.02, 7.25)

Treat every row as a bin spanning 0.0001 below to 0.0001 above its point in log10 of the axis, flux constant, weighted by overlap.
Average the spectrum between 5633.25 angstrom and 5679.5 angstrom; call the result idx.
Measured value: 6.72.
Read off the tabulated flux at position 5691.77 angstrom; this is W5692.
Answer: 7.39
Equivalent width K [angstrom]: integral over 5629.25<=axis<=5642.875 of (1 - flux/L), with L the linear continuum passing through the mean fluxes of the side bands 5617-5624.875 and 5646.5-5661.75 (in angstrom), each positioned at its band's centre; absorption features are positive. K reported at -1.2 angstrom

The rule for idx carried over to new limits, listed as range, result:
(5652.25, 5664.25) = 6.59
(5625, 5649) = 6.98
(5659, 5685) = 6.73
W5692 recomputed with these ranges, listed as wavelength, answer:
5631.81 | 7.23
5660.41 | 6.25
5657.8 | 6.06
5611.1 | 6.45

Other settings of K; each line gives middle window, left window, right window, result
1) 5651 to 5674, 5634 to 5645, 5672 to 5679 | 1.1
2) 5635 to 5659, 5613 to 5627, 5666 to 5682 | -0.1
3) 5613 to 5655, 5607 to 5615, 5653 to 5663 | -1.3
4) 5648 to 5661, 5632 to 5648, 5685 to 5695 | 0.9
